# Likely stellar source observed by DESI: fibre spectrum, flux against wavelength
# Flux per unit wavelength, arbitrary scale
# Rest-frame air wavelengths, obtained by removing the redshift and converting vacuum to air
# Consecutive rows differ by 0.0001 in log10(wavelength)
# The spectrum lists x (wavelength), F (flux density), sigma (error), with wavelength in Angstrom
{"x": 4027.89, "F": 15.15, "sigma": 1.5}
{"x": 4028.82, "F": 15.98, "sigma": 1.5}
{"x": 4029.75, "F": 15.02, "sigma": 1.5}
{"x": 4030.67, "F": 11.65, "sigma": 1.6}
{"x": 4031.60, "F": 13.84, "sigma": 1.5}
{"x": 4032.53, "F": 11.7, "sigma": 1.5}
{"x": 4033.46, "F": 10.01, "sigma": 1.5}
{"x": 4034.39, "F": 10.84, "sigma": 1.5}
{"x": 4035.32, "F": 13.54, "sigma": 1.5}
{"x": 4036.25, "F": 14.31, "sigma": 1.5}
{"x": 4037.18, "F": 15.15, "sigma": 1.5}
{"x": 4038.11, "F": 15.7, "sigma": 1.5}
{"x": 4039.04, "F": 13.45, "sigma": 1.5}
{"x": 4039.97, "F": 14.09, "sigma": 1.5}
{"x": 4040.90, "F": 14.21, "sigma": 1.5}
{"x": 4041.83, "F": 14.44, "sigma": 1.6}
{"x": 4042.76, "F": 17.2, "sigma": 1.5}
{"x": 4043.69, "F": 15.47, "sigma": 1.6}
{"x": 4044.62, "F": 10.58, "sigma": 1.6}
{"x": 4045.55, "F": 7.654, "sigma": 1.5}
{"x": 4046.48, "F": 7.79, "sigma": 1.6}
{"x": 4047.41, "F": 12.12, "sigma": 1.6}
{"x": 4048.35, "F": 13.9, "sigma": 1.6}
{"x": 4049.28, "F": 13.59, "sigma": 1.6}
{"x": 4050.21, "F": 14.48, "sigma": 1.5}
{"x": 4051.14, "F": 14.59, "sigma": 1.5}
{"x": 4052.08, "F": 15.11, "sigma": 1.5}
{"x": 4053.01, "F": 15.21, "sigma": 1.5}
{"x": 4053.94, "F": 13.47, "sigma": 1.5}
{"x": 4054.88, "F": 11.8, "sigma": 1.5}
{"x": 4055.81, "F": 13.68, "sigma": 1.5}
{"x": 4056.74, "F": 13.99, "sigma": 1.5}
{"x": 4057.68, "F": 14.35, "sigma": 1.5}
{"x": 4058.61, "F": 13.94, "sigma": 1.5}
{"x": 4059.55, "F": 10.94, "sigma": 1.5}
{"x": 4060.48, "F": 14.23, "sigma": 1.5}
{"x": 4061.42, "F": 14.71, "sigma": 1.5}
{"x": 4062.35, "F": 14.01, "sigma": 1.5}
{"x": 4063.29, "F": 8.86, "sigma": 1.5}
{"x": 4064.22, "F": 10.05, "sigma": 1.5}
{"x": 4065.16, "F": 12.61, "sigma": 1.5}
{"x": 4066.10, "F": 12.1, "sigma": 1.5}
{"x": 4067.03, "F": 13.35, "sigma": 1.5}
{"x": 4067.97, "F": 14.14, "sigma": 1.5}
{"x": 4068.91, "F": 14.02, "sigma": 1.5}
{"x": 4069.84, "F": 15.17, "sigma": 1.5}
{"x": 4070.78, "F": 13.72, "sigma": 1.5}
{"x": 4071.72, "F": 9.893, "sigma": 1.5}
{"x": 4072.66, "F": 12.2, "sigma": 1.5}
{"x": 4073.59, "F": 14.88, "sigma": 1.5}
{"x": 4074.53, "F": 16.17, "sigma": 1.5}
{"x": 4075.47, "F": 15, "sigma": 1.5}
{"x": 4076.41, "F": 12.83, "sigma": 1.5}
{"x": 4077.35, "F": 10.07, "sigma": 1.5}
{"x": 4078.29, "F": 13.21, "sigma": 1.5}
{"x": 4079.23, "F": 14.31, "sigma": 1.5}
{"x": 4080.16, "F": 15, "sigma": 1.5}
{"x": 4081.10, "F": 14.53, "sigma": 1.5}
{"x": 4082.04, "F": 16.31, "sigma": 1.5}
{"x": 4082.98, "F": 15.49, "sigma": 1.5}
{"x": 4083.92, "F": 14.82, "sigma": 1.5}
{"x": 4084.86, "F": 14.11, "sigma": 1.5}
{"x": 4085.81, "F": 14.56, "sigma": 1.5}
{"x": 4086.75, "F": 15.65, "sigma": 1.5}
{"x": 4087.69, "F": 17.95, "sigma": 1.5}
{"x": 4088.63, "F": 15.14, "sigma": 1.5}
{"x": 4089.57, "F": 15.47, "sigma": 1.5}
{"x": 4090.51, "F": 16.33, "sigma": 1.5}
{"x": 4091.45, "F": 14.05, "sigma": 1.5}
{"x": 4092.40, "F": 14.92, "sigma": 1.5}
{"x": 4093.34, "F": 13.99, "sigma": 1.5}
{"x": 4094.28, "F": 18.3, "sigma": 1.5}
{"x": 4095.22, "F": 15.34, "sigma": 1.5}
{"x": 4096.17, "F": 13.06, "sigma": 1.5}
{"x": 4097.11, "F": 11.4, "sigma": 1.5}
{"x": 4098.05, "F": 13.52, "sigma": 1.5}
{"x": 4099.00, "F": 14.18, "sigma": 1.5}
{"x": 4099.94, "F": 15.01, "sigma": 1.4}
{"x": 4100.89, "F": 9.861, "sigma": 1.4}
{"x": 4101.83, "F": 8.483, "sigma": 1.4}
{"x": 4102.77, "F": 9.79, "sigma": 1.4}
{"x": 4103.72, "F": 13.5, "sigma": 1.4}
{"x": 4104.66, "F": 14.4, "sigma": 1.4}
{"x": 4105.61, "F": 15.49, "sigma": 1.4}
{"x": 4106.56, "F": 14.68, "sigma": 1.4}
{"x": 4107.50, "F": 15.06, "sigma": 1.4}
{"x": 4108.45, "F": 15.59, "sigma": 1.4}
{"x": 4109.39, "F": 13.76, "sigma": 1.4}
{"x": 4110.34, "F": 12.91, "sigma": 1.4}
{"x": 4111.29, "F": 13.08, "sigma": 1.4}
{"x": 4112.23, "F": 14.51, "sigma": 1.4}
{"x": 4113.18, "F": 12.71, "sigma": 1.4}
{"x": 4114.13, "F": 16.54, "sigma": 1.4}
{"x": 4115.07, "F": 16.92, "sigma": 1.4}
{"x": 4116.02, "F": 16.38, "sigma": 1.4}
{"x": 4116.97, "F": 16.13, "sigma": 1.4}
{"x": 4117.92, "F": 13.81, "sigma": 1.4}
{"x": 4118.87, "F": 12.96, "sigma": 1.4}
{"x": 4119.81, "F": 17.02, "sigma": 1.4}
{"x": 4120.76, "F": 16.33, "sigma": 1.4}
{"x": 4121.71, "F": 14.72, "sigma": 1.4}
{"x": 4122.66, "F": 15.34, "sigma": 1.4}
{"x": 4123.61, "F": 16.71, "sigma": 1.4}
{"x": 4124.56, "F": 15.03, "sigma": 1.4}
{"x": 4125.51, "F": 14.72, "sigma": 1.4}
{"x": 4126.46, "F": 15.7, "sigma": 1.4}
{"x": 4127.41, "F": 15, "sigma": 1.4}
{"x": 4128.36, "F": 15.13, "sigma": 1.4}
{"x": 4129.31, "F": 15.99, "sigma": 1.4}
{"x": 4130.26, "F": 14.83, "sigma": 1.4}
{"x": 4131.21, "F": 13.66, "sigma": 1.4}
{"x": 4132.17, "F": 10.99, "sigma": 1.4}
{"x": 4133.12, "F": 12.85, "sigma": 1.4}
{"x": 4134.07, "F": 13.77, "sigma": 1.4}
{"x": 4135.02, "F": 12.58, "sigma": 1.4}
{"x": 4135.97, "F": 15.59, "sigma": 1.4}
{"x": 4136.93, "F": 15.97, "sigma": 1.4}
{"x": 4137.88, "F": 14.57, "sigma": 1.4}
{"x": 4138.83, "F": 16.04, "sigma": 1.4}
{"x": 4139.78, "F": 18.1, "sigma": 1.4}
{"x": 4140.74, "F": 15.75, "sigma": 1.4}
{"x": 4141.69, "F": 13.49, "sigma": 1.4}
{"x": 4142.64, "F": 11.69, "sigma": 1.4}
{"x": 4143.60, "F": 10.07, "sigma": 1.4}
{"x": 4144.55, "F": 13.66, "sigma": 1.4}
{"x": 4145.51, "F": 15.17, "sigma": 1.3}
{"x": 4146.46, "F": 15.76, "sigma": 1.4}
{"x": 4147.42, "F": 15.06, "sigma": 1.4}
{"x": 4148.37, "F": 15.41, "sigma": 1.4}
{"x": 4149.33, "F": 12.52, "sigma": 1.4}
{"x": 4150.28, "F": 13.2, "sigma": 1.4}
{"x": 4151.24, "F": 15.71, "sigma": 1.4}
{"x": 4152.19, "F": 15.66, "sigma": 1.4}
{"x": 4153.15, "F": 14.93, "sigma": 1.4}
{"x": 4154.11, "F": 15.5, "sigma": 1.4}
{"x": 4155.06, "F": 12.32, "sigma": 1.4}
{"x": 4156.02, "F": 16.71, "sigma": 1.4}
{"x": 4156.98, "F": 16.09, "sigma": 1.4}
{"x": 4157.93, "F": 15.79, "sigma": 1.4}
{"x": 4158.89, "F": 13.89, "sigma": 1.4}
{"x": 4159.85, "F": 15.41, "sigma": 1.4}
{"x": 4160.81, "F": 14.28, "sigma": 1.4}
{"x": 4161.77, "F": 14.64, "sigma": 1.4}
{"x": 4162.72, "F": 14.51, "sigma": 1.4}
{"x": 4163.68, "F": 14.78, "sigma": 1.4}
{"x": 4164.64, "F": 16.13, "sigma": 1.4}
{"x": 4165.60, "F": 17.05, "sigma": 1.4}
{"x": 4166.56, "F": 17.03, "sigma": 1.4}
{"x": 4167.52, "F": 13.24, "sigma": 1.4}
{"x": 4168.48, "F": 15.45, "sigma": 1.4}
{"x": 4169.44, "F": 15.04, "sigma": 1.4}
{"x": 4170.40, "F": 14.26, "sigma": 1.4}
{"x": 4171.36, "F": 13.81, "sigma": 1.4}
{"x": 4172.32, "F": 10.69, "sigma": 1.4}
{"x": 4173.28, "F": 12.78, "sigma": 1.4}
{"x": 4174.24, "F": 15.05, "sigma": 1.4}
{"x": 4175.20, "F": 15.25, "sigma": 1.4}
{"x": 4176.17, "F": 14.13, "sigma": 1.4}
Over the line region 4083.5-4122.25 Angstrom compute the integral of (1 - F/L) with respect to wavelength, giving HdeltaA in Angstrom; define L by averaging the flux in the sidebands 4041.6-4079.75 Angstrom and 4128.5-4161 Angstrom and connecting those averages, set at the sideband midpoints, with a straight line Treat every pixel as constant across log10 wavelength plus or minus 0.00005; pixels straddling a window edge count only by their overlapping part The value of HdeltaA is -1.7 Angstrom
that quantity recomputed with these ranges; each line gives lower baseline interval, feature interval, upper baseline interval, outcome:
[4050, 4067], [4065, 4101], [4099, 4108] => -3.13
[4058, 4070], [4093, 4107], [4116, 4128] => 0.98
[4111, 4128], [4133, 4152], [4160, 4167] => 1.19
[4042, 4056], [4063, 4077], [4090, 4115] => 0.43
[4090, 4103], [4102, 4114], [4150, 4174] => 0.01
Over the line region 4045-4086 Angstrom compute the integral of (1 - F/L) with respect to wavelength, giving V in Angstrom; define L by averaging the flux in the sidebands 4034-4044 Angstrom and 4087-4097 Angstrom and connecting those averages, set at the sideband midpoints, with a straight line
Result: 4.3 Angstrom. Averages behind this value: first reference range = 14.4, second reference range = 15.3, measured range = 13.3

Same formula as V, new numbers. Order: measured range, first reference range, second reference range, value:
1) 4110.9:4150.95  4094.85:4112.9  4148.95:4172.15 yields -1.7 Angstrom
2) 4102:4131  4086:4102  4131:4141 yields -0.6 Angstrom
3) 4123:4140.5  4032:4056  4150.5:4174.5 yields -0.6 Angstrom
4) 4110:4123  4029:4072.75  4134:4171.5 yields -0.7 Angstrom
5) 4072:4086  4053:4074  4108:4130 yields -0.6 Angstrom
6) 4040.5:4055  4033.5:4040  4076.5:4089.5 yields 0.6 Angstrom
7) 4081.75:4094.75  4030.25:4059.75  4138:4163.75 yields -1.6 Angstrom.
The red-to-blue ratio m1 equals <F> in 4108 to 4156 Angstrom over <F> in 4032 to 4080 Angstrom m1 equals 1.1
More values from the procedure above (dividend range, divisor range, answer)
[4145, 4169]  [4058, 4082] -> 1.13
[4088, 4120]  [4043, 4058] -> 1.09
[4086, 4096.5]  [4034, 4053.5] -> 1.15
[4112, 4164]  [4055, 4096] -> 1.05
